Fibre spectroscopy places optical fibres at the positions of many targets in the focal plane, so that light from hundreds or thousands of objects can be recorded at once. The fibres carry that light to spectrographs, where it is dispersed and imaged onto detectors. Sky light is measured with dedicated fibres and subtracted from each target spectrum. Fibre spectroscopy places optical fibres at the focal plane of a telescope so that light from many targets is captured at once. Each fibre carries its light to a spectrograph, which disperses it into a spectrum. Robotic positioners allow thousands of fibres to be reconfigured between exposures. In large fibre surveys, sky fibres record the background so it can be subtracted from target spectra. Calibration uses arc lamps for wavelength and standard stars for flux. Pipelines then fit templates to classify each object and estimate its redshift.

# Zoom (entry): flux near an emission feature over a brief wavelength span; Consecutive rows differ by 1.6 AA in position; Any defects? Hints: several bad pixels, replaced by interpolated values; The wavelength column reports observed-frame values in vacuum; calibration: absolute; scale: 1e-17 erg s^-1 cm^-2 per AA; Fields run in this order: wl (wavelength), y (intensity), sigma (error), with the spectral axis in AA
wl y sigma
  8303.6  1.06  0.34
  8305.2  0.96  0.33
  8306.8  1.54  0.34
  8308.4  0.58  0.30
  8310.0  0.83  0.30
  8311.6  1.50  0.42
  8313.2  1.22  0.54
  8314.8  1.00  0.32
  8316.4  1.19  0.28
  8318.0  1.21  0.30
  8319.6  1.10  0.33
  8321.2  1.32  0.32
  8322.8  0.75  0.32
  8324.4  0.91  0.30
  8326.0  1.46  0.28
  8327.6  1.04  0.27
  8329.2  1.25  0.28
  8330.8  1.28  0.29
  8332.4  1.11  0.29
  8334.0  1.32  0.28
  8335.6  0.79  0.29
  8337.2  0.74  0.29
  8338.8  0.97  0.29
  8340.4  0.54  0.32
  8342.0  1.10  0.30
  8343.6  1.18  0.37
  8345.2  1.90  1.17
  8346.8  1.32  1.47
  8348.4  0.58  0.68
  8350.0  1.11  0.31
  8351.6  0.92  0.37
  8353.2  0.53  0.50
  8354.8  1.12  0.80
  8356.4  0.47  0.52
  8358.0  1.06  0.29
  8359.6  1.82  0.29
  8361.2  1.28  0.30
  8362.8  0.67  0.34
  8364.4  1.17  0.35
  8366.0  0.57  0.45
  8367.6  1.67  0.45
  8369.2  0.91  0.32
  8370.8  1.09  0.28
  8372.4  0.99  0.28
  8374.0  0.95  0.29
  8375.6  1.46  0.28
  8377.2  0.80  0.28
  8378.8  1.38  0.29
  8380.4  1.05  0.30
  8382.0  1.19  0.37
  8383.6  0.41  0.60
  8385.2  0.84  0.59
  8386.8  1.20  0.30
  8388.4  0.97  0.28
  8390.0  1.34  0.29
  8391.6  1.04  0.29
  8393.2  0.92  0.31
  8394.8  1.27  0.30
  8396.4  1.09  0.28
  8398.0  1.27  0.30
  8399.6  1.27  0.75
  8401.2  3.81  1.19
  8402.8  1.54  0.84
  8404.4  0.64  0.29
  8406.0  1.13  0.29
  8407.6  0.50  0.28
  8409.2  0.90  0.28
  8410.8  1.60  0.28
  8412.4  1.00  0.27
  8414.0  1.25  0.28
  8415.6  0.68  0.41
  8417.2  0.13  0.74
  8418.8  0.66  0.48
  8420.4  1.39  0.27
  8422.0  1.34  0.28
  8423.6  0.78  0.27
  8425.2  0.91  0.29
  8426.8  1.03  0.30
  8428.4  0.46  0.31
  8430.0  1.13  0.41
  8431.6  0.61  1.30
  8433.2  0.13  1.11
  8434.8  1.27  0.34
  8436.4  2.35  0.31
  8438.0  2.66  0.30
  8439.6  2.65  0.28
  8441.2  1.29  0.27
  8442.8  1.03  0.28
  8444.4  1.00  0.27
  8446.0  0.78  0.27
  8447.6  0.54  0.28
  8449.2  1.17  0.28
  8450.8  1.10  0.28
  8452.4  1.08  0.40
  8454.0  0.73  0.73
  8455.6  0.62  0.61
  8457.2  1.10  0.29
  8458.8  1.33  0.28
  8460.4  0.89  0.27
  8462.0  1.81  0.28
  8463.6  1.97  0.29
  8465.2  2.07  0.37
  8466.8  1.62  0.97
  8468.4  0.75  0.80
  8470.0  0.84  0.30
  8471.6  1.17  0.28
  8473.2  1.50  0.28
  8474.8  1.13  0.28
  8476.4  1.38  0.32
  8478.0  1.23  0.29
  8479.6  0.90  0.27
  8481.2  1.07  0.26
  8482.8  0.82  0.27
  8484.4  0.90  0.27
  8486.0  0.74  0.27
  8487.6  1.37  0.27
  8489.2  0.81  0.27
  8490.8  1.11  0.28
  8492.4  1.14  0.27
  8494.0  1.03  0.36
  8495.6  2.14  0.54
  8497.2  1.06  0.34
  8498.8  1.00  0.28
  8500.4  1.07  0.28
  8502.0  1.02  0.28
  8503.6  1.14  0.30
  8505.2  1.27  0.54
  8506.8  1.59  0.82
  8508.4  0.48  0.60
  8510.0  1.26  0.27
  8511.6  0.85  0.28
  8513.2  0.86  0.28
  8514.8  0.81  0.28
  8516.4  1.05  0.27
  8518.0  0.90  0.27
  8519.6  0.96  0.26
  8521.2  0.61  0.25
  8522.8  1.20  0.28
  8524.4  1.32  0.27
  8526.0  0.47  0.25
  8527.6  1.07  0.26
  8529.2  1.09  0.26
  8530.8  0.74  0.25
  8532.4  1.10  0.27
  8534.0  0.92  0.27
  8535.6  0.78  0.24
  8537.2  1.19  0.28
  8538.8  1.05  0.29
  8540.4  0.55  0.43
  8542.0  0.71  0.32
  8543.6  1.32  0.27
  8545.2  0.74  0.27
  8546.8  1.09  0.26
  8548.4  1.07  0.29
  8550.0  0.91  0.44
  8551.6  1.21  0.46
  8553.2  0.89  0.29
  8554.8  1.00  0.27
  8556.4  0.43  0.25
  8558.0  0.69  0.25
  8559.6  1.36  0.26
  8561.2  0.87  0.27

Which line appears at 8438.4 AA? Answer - H-alpha 6563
